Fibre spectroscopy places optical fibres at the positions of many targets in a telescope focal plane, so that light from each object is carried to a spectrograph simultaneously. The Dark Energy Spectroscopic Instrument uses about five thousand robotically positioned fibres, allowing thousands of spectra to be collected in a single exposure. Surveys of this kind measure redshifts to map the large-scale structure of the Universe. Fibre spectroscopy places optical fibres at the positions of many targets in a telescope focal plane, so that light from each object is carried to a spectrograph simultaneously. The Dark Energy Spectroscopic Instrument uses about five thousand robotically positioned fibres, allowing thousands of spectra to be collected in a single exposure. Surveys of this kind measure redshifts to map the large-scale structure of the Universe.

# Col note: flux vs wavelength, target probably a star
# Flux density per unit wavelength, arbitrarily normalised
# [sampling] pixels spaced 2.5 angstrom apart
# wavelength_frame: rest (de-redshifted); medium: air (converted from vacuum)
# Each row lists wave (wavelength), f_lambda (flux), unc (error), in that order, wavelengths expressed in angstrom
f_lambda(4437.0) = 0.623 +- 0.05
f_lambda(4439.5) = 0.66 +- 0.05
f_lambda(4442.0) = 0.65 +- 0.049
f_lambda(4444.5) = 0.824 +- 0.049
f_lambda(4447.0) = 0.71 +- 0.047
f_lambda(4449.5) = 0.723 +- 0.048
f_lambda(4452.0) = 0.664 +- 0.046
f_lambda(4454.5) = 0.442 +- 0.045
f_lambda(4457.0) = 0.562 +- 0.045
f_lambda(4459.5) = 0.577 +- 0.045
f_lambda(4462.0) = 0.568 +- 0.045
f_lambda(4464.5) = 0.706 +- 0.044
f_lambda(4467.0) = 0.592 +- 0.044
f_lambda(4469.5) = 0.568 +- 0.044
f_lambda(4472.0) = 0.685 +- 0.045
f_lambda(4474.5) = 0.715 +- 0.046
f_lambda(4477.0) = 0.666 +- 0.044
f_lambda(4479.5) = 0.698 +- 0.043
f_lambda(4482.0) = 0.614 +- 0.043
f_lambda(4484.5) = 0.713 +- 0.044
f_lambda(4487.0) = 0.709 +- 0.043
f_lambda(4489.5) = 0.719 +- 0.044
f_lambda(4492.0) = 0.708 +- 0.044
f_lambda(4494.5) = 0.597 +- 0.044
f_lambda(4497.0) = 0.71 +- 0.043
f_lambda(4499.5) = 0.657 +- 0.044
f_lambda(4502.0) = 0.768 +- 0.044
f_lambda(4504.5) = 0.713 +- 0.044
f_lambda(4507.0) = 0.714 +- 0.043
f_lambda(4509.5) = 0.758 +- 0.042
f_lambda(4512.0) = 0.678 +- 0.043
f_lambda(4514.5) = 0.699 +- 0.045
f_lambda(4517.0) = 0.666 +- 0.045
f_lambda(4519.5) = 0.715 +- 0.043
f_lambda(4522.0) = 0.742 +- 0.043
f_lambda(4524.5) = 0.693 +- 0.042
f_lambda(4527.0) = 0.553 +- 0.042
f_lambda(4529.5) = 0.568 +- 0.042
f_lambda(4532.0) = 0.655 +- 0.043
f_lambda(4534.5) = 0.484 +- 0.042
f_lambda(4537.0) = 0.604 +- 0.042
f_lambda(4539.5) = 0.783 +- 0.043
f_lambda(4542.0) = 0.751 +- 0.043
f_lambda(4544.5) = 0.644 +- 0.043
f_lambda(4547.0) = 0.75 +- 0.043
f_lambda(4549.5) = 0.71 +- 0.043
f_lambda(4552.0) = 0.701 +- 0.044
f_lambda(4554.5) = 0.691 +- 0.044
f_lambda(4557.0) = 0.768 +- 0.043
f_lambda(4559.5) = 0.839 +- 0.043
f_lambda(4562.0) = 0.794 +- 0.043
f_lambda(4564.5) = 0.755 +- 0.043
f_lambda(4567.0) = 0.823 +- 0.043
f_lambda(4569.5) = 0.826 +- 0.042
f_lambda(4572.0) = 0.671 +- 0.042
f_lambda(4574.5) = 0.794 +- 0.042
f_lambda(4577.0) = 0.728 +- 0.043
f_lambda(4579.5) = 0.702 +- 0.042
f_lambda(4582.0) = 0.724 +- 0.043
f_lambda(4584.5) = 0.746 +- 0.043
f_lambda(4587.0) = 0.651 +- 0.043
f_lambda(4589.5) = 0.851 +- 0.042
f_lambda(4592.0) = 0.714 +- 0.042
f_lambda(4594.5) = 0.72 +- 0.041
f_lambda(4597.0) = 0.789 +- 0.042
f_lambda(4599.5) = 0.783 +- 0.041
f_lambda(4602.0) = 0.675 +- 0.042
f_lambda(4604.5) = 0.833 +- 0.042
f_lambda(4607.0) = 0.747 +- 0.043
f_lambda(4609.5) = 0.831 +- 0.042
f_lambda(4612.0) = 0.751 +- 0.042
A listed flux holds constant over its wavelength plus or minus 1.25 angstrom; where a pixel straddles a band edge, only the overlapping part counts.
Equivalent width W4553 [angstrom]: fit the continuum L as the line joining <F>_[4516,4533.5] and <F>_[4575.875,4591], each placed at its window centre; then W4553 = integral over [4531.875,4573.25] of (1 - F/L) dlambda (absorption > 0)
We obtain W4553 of -1.8 angstrom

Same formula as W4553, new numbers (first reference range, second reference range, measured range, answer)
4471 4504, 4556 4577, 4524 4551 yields 3.41 angstrom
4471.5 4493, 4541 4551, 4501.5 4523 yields -0.41 angstrom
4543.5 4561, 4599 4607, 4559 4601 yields -0.63 angstrom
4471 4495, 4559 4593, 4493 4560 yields 2.88 angstrom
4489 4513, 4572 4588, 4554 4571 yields -1.68 angstrom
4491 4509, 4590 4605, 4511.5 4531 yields 1.26 angstrom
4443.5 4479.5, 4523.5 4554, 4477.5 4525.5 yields -3.43 angstrom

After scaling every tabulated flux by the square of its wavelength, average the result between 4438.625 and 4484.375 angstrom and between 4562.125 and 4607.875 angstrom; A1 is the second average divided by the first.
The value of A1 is 1.2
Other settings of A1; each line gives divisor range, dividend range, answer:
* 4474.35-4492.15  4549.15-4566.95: 1.13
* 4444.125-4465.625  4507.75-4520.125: 1.14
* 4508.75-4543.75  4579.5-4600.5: 1.15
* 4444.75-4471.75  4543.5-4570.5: 1.27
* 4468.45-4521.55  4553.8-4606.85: 1.14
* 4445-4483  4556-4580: 1.27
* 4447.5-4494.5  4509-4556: 1.07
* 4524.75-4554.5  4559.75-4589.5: 1.16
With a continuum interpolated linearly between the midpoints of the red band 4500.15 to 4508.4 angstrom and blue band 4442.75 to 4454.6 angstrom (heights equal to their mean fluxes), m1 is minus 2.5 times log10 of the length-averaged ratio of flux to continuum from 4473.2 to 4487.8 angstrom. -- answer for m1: 0.04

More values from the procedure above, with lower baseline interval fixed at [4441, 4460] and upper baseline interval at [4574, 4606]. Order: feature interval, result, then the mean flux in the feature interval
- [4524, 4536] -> 0.200 mag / 0.584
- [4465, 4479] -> 0.018 mag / 0.651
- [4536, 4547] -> 0.012 mag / 0.704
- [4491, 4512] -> -0.029 mag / 0.702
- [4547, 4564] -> -0.043 mag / 0.751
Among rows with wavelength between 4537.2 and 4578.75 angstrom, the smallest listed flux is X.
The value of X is 0.644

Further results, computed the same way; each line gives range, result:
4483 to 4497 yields 0.597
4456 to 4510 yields 0.562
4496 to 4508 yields 0.657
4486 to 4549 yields 0.484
